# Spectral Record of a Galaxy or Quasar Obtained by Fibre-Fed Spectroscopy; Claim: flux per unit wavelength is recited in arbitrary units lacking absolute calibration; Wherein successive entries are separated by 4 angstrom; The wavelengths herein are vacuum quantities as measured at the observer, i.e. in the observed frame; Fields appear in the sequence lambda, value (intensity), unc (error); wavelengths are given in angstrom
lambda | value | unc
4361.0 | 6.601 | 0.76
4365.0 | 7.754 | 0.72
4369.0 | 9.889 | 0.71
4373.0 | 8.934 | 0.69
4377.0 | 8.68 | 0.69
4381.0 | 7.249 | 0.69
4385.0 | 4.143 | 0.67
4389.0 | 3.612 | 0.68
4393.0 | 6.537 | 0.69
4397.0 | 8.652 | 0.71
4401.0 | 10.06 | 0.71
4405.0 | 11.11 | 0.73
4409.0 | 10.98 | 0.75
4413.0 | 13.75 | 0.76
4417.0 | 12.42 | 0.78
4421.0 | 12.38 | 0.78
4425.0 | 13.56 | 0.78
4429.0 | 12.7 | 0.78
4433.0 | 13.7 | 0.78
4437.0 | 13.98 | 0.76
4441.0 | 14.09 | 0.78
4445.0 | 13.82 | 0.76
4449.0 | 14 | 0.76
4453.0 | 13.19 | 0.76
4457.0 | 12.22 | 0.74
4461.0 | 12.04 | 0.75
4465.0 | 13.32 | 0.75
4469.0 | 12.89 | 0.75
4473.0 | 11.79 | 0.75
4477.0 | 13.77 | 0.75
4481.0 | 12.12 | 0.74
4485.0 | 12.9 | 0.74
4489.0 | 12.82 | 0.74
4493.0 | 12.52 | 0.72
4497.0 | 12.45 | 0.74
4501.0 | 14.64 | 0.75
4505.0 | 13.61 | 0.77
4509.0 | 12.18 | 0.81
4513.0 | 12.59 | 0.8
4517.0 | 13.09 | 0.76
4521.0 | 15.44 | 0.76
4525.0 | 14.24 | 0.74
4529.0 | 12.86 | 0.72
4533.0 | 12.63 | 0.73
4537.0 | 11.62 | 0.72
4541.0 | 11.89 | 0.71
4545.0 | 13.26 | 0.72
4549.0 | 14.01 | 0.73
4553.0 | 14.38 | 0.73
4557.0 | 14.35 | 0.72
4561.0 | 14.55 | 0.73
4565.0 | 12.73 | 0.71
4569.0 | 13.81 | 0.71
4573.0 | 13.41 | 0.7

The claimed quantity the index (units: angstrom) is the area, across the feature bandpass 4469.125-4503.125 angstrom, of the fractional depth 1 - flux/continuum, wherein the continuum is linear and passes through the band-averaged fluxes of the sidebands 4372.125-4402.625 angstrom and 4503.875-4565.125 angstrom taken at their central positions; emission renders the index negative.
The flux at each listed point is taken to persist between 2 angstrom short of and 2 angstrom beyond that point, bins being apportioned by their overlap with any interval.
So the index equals -4.74 angstrom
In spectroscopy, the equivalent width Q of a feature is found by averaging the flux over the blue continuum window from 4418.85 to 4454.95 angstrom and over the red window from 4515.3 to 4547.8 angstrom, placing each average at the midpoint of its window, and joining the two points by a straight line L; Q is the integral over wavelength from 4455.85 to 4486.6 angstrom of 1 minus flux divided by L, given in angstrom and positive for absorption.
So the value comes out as 1.67 angstrom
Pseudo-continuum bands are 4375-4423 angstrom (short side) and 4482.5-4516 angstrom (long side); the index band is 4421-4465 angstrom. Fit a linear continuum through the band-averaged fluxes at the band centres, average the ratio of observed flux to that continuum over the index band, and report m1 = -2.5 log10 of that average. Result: -0.23 mag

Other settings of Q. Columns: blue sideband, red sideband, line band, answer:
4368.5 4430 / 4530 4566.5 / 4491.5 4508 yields -1.6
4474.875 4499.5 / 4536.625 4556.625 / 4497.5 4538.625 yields -0.8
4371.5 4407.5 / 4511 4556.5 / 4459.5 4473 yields -2.5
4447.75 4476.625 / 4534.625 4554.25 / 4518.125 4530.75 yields -1.2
